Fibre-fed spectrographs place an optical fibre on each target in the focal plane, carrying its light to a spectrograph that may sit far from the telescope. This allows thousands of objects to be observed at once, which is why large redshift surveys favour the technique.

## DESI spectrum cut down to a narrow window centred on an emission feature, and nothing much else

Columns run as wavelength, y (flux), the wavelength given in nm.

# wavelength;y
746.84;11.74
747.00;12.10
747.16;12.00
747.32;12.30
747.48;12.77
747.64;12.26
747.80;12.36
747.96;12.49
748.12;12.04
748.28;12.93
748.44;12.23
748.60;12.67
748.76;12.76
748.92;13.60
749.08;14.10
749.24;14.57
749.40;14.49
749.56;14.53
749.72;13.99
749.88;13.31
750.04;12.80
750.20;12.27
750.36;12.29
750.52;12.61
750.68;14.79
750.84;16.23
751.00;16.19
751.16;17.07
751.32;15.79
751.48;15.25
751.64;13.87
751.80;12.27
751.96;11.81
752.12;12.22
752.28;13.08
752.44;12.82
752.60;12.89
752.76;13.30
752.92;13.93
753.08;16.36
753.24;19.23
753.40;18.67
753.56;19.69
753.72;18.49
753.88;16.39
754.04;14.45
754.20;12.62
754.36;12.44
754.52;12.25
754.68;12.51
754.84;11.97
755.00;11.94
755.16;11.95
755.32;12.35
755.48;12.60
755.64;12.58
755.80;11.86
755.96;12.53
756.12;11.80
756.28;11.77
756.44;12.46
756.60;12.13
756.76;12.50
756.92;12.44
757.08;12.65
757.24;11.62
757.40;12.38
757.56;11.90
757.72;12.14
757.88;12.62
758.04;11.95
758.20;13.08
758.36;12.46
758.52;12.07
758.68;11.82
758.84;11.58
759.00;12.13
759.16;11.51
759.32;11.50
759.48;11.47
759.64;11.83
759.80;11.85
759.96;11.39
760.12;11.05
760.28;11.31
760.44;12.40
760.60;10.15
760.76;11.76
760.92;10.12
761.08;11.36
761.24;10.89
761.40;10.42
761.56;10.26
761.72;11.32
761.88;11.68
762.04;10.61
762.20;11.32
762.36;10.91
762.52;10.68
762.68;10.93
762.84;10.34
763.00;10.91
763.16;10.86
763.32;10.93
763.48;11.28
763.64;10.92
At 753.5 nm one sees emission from [N II] 6583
